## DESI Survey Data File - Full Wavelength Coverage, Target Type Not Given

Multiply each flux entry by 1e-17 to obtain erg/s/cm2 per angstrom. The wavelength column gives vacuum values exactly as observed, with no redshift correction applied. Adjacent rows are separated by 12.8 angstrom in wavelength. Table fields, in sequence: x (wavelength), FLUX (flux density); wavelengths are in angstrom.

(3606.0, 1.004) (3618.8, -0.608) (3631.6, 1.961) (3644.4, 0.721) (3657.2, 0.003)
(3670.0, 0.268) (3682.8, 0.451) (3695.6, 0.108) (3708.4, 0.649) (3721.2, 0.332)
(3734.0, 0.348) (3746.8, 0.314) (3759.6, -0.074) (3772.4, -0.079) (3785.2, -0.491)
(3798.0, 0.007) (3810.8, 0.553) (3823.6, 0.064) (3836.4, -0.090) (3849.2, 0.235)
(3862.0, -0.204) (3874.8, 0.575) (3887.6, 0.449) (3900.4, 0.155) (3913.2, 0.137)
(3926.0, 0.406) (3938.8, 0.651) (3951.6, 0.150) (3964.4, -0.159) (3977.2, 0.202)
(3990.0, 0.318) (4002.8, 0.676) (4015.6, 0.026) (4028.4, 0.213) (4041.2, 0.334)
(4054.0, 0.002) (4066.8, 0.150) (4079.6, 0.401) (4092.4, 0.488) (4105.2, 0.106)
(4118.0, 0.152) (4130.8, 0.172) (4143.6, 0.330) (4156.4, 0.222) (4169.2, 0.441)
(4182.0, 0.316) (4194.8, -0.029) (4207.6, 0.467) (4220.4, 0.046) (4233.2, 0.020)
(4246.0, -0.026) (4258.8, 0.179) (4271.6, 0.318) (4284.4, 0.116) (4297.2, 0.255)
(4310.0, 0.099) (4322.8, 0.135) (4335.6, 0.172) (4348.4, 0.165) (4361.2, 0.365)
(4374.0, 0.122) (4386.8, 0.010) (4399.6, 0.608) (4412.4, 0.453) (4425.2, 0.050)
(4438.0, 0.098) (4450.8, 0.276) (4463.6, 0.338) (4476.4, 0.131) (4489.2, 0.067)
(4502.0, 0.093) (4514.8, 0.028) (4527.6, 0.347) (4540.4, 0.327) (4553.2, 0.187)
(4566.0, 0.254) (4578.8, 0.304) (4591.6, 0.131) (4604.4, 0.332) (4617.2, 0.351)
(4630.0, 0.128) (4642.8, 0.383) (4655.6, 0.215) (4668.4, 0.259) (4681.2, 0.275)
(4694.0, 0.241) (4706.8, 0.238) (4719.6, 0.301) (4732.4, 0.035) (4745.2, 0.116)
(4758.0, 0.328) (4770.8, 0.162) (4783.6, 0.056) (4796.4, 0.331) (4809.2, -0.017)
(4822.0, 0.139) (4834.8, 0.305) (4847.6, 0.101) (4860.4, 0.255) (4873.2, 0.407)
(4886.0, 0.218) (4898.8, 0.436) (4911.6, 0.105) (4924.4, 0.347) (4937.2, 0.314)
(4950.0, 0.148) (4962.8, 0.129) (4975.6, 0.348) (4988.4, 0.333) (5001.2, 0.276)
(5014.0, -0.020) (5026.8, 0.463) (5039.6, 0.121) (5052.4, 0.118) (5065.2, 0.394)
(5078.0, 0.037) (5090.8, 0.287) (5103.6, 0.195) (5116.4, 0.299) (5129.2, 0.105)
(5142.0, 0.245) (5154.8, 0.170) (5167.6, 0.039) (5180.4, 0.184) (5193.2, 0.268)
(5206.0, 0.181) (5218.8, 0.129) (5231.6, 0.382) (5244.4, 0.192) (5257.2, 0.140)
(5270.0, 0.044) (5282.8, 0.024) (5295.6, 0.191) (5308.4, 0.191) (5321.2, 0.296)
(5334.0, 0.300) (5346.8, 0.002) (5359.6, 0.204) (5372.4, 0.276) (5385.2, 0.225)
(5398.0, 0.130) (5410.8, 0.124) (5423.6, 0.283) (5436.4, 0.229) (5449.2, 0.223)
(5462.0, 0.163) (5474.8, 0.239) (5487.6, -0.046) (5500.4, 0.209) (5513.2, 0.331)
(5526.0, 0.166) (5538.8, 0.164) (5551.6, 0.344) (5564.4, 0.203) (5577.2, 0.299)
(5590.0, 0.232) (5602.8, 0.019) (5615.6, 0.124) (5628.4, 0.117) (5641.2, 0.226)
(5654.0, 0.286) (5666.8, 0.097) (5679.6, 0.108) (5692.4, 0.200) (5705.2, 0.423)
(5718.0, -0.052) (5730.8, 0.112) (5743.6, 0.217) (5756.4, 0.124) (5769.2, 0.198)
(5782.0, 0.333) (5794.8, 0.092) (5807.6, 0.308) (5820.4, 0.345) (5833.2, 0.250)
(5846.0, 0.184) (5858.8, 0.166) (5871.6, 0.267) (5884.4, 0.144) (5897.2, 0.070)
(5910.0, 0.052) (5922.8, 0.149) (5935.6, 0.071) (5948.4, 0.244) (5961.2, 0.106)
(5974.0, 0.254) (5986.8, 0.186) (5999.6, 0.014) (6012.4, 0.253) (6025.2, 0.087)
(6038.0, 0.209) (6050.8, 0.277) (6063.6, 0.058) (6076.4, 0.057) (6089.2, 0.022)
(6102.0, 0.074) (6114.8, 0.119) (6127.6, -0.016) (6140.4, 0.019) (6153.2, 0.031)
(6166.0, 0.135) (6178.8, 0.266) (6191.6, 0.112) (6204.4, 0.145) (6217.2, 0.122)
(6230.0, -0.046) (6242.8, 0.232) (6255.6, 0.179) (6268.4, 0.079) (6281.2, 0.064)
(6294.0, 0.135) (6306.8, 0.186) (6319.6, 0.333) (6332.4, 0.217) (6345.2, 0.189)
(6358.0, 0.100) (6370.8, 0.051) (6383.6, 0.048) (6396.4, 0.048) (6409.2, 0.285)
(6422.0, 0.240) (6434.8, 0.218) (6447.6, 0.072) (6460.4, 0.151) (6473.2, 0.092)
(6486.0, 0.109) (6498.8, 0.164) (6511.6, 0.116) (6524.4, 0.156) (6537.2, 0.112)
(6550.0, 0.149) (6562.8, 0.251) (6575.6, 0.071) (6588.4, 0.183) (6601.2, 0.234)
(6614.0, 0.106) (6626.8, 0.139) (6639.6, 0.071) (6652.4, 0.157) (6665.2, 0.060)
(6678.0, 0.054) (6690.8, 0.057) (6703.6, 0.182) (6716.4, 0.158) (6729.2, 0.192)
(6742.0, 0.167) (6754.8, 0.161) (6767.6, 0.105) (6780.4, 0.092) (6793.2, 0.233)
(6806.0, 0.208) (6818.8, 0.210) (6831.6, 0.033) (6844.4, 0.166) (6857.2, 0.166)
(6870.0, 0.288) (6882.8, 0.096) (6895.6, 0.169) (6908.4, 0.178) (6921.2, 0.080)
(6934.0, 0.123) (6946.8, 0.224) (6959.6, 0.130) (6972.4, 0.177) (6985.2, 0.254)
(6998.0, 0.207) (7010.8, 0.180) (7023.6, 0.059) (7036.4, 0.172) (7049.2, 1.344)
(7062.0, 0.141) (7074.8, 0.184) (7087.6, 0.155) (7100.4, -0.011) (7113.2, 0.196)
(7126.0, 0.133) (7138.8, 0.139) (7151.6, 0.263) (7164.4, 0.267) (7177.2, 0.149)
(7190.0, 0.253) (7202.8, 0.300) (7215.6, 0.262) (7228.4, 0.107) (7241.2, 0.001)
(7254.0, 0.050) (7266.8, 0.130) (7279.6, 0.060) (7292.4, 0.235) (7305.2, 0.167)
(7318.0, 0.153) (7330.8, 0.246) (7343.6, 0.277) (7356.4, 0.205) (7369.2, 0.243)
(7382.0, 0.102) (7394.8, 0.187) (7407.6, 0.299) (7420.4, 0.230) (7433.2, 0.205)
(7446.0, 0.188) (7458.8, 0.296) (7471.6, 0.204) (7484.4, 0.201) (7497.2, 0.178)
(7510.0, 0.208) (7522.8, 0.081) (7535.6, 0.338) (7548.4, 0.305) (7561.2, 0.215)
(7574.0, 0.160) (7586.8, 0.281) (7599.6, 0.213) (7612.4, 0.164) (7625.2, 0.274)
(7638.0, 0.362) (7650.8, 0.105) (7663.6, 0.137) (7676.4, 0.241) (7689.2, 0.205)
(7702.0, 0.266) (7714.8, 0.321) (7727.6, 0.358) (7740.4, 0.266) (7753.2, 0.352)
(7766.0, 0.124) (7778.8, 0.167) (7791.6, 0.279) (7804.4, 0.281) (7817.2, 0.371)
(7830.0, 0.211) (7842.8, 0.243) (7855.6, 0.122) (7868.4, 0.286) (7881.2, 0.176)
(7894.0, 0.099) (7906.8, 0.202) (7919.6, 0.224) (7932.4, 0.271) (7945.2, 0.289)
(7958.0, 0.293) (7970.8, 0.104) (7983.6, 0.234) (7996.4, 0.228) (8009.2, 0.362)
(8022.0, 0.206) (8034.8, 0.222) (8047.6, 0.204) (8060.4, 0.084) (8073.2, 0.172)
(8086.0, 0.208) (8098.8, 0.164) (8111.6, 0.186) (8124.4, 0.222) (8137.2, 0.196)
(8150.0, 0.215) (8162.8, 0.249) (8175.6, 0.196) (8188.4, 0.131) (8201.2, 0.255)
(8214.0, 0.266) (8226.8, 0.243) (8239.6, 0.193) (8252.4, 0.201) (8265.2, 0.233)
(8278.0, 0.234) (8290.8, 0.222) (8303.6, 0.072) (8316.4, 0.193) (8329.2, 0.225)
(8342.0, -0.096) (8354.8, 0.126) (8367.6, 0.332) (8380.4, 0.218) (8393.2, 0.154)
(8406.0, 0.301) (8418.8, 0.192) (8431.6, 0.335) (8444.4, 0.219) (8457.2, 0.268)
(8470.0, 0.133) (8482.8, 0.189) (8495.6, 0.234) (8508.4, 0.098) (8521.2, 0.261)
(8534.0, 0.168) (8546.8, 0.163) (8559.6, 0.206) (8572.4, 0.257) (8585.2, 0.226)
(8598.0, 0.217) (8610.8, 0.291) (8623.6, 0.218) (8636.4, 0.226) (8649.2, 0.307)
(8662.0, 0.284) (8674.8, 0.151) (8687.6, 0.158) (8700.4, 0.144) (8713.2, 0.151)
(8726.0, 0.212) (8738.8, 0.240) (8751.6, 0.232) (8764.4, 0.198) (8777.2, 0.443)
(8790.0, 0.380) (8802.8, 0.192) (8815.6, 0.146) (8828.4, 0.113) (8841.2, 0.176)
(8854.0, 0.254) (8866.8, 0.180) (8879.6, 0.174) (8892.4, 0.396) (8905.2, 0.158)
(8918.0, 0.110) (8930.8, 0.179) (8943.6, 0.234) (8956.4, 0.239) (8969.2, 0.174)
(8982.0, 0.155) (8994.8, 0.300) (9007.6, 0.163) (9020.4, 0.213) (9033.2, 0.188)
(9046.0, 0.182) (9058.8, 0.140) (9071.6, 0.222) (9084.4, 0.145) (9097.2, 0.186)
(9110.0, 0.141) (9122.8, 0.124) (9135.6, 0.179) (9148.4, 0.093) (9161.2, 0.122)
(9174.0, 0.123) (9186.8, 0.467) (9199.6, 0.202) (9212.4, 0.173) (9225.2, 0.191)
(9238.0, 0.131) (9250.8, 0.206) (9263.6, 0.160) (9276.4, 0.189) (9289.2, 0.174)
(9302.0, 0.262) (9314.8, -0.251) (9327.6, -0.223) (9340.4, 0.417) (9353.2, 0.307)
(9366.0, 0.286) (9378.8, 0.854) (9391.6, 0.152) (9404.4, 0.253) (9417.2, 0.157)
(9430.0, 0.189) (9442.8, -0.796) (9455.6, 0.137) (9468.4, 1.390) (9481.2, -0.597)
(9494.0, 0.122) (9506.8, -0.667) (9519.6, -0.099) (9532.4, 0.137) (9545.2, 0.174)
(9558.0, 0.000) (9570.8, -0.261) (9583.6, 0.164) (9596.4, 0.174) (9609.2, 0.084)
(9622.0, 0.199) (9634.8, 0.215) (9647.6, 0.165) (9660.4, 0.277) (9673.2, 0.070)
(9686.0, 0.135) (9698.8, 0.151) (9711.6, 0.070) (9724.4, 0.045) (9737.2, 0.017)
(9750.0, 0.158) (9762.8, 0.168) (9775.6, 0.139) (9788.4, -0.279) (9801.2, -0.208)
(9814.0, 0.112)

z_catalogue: 0.890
